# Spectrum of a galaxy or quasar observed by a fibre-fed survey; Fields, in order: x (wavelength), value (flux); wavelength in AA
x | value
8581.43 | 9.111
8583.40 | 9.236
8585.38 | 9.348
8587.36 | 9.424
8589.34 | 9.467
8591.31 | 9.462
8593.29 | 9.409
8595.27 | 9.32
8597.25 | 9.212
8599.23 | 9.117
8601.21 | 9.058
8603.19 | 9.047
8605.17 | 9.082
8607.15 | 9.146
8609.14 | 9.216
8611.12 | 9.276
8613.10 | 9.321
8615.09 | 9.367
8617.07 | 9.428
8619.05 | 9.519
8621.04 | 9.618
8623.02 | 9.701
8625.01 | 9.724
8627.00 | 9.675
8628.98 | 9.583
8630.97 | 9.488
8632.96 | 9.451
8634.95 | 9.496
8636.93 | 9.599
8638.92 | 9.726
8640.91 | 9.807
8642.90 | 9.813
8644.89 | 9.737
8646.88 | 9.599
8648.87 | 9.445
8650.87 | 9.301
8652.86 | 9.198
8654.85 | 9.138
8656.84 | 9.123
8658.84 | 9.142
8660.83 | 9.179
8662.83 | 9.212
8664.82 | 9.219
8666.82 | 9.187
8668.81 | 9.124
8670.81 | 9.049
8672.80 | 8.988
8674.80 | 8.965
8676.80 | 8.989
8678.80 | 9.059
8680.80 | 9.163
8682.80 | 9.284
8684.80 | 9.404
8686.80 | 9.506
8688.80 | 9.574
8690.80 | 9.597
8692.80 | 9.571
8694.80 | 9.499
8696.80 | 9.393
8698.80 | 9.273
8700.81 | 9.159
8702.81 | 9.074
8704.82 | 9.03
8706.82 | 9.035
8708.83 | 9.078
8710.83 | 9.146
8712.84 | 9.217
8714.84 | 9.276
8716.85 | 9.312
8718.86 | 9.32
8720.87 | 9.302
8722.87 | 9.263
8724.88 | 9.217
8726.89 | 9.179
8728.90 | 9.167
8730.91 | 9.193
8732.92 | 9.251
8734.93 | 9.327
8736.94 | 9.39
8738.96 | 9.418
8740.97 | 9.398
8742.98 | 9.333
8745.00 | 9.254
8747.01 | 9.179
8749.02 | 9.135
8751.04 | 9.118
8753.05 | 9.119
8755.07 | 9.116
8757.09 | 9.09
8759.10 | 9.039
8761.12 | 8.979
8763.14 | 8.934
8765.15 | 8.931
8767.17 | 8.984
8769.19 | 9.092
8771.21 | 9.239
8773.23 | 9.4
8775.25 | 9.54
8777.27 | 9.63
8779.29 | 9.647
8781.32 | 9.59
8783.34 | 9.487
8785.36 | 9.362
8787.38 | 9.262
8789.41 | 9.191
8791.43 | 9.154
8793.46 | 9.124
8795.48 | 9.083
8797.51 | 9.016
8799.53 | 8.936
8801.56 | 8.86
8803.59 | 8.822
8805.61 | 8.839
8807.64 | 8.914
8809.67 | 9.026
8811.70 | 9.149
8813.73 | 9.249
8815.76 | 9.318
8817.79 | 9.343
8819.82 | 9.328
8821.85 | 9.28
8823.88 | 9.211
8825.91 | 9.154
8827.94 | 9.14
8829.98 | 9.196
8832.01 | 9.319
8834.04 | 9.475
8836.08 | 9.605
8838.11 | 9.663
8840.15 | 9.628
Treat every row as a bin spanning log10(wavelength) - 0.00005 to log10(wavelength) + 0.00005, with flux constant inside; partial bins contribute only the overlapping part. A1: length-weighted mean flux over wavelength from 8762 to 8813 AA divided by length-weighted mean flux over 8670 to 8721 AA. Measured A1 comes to 1.0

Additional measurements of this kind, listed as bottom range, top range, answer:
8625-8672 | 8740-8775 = 0.97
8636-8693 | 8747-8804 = 0.98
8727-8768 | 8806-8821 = 1.00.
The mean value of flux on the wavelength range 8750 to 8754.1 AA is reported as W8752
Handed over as 9.11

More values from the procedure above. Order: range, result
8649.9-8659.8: 9.18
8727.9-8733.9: 9.2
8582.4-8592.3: 9.39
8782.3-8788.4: 9.37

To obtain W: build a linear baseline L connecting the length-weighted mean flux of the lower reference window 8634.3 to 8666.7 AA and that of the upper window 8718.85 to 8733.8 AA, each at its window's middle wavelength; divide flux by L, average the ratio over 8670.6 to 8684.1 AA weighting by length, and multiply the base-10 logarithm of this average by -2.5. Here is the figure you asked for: 0.03 mag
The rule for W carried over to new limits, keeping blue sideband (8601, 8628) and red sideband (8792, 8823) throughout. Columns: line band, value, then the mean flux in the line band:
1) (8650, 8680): 0.02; 9.12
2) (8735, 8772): 0.00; 9.16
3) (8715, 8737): -0.01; 9.26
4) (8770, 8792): -0.03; 9.41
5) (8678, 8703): -0.01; 9.36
